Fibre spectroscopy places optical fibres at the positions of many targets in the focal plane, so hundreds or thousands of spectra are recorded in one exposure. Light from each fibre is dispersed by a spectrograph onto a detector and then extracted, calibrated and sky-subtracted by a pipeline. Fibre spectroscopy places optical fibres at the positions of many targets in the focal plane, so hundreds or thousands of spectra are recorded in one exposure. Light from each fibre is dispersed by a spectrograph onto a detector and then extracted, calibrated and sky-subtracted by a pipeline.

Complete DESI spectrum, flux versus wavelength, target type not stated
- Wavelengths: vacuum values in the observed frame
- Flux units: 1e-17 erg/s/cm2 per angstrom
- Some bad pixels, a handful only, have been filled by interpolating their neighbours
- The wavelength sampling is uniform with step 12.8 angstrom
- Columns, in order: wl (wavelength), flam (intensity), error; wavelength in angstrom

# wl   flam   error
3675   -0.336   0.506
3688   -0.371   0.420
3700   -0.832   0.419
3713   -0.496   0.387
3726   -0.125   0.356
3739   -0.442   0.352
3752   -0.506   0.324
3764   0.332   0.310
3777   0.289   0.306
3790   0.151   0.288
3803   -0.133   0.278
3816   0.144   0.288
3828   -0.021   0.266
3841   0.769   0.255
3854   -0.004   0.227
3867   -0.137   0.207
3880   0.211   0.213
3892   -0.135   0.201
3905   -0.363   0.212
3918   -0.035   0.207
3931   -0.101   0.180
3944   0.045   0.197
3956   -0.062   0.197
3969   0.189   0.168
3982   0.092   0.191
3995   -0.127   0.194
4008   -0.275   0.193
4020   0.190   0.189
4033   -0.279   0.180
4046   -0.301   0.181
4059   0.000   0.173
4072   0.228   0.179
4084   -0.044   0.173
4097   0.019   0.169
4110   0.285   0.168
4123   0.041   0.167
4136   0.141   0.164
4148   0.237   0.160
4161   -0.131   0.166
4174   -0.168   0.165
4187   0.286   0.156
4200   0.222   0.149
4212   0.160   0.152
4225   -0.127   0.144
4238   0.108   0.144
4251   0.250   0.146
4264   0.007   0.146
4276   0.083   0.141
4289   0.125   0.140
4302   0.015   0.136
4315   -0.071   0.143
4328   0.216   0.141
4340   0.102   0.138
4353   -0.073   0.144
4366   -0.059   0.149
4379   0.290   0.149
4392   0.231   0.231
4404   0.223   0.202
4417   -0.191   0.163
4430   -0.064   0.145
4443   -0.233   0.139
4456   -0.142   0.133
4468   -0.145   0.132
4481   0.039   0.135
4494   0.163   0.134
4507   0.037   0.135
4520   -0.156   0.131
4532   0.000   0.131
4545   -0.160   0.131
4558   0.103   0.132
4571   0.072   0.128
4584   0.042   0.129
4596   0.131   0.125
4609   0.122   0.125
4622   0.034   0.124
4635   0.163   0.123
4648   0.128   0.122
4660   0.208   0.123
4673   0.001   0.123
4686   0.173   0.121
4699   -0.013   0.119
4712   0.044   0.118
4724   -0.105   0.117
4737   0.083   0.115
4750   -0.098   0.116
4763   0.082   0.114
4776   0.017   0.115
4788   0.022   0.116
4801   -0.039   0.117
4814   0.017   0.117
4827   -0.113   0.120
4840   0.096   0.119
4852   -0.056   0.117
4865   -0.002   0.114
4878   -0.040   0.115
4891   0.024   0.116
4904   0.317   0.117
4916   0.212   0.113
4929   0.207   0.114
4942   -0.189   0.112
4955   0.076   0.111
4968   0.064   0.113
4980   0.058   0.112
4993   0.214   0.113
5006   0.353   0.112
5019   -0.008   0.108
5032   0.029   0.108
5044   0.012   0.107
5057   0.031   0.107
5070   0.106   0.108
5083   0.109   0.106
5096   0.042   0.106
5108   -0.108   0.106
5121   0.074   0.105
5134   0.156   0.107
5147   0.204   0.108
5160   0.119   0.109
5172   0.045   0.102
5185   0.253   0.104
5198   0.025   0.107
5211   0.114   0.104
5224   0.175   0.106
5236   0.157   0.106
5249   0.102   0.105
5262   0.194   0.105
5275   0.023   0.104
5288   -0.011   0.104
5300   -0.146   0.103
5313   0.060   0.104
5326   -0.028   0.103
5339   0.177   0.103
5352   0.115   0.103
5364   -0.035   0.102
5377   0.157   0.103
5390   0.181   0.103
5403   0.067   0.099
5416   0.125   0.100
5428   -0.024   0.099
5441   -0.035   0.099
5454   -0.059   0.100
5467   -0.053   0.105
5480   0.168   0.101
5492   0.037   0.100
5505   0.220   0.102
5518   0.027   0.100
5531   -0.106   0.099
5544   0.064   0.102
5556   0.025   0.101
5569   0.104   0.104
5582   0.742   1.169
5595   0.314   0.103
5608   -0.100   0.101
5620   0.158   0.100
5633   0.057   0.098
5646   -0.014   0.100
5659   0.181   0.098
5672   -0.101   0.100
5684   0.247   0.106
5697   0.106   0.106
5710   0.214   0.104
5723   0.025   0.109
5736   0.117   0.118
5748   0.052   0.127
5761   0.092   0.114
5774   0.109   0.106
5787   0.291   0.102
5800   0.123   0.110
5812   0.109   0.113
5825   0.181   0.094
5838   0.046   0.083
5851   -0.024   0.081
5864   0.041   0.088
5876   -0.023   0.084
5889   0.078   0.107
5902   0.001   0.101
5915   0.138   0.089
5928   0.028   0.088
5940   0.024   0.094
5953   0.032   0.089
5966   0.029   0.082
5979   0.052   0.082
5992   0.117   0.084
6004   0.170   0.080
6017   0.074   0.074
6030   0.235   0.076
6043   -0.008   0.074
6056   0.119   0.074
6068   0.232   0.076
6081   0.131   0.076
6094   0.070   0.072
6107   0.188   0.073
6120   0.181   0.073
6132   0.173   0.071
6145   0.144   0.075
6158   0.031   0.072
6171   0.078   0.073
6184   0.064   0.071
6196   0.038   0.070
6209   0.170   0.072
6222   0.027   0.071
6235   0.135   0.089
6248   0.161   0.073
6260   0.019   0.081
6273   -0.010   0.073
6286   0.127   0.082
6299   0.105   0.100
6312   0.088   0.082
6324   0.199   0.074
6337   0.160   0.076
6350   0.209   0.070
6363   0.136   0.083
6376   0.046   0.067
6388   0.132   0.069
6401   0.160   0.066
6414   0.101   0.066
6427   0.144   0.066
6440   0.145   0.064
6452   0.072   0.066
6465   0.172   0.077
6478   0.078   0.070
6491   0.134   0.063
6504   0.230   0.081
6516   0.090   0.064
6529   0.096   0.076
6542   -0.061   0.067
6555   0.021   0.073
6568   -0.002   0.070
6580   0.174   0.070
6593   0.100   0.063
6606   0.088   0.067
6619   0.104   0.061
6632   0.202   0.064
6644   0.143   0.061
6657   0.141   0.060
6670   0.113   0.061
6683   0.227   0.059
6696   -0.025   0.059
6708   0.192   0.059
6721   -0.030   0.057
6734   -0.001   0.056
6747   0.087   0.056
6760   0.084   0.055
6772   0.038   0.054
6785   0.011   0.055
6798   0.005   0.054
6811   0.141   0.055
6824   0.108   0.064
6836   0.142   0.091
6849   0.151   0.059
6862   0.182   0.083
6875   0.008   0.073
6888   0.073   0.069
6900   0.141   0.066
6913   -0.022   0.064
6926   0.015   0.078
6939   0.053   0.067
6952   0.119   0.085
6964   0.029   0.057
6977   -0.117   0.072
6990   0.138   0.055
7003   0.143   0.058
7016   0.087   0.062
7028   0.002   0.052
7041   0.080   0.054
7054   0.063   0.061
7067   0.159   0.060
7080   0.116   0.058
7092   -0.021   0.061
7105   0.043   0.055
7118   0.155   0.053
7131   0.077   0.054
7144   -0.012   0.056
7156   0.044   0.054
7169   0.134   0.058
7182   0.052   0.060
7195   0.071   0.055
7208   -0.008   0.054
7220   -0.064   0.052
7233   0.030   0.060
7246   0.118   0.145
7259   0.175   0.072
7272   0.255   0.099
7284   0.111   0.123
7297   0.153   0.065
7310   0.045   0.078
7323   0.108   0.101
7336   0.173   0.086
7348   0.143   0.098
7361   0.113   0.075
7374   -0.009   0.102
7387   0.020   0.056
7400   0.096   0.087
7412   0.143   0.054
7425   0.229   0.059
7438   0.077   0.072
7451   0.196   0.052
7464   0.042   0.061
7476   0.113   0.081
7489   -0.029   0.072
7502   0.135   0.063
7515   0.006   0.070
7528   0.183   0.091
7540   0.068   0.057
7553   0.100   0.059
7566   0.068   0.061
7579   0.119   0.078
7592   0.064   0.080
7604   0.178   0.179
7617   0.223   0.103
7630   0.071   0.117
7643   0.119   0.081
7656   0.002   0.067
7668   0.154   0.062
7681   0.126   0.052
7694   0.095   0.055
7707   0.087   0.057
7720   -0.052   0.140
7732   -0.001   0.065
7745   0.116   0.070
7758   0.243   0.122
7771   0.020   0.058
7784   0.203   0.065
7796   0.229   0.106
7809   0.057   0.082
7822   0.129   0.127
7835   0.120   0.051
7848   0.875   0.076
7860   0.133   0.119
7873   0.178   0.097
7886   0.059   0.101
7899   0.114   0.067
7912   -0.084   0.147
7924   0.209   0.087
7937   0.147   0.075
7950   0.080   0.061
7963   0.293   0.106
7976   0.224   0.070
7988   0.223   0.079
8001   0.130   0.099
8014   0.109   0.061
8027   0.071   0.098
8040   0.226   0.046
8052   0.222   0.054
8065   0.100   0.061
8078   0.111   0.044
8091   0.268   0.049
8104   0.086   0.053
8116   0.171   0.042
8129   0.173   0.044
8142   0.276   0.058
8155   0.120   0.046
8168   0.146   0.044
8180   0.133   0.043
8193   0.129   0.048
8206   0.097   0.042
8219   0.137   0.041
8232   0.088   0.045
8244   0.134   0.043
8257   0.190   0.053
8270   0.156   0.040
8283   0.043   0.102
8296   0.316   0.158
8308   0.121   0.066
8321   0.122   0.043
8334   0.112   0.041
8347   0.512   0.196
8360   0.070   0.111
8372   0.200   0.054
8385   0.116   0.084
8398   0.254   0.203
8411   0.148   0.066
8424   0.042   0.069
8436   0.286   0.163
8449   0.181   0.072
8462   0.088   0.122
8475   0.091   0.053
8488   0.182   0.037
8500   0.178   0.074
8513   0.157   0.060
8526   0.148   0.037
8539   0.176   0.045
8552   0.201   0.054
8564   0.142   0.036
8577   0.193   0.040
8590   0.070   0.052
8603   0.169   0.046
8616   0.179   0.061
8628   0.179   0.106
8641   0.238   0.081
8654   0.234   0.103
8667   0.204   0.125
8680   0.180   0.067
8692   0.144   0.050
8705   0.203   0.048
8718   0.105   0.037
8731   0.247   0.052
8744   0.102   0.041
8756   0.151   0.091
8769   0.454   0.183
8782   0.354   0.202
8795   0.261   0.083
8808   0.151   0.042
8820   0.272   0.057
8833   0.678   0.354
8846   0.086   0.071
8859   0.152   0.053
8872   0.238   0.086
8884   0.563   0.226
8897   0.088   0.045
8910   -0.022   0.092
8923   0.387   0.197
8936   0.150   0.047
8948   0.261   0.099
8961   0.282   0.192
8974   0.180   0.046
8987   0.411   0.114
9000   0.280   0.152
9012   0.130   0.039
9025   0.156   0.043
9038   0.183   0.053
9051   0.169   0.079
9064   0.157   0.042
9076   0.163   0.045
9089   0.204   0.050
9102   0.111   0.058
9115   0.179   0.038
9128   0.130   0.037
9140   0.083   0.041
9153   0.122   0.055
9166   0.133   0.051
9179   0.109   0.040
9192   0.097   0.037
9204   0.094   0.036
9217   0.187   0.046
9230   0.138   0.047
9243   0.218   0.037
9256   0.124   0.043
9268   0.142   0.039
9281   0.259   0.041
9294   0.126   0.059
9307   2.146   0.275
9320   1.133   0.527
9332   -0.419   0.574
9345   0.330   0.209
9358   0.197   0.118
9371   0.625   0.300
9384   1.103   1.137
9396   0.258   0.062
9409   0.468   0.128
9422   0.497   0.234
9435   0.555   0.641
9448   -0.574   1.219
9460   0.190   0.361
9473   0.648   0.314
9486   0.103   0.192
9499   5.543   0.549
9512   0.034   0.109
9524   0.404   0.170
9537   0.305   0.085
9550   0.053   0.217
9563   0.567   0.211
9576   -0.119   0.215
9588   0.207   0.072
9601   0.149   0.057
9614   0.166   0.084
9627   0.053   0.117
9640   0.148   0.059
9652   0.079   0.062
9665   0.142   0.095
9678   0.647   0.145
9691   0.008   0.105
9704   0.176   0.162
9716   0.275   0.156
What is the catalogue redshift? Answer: 1.105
